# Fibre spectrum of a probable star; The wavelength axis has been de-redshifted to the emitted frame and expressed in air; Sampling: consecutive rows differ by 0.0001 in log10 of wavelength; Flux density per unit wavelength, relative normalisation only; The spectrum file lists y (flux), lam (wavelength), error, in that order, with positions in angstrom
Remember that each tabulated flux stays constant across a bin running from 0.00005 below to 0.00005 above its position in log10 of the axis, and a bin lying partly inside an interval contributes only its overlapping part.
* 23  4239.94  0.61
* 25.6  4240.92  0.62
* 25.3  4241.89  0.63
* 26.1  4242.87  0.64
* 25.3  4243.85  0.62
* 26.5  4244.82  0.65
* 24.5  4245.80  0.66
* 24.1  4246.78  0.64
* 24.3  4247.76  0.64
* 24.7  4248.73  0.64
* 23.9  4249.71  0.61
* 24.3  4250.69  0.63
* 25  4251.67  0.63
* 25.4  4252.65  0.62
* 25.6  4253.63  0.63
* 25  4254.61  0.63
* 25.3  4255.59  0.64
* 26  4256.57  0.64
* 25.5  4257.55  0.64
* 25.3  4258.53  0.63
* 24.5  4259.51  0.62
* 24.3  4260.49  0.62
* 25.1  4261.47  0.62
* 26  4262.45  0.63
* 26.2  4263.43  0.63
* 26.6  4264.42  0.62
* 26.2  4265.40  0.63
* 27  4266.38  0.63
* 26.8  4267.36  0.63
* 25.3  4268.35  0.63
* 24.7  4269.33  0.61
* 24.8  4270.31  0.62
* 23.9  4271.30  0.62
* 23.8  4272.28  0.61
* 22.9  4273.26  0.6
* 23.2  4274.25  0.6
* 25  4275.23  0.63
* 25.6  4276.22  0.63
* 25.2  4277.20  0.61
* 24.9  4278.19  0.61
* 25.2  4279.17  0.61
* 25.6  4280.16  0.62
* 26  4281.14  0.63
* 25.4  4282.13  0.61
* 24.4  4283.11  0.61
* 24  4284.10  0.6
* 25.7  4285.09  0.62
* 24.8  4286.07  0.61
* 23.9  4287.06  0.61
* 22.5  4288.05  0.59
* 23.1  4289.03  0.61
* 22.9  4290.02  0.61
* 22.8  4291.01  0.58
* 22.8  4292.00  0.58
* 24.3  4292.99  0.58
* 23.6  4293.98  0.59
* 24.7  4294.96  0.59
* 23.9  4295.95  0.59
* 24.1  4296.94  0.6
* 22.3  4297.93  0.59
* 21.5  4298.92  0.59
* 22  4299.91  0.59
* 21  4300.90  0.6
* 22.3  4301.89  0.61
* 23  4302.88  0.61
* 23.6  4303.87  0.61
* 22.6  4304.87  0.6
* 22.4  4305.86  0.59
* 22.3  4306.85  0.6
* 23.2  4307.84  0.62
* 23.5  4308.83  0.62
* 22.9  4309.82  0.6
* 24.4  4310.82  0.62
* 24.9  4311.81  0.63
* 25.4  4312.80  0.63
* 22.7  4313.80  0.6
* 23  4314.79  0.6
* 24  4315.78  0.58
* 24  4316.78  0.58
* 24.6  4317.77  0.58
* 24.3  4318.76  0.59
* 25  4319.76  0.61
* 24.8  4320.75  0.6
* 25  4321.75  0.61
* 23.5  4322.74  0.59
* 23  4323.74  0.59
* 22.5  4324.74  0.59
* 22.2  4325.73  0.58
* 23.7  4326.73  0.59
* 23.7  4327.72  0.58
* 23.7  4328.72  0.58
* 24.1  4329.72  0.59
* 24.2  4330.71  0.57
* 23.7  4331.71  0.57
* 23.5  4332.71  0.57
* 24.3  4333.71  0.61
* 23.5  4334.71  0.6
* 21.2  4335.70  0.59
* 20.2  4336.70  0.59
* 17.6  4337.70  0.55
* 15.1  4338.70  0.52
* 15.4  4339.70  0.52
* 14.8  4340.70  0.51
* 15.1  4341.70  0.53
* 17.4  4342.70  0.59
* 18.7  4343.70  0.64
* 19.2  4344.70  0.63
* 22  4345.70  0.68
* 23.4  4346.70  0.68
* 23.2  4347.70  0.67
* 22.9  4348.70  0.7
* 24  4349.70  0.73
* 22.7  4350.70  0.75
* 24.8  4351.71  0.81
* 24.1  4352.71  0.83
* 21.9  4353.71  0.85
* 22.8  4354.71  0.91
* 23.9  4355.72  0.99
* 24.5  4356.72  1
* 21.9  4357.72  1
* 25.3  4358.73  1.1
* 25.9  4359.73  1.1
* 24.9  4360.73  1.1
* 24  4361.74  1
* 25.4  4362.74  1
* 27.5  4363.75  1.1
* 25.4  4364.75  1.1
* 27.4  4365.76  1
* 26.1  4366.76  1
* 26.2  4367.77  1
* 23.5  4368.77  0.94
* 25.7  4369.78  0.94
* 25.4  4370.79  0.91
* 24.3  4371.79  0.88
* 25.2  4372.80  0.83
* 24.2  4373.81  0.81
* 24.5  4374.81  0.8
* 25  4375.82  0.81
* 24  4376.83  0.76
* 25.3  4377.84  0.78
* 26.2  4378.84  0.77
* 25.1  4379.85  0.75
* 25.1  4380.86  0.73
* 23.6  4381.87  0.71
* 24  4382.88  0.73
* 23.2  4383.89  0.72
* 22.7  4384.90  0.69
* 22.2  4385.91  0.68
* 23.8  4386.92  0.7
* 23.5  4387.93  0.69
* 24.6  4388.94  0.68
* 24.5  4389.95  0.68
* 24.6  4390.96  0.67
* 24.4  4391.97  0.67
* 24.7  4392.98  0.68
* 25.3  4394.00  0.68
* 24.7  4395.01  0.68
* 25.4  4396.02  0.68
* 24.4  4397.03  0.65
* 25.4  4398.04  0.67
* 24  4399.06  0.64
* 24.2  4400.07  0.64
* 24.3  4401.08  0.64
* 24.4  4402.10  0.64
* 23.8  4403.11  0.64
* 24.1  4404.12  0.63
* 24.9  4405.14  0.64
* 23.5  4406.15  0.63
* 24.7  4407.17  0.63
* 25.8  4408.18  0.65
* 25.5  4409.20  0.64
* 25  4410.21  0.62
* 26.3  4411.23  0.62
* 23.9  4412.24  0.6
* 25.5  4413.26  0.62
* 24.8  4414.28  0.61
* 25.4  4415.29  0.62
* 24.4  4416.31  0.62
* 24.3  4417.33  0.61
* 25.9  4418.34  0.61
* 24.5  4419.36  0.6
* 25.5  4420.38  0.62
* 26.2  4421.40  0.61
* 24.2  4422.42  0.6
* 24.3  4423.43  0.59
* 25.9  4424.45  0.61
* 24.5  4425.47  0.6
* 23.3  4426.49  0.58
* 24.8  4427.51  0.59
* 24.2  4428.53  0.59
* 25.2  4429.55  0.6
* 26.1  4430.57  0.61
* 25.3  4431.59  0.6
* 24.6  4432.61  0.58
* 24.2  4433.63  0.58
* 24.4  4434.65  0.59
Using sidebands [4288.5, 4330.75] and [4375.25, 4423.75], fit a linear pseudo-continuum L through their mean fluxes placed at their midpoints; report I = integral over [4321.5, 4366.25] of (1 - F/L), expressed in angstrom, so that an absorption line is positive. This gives 2.58 angstrom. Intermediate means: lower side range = 23.4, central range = 22.5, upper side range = 24.6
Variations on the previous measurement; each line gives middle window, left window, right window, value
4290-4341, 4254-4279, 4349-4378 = 4.3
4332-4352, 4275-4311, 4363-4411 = 3.1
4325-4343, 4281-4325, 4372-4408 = 2.3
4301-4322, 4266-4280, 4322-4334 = 0.2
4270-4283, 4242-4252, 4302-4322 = -0.2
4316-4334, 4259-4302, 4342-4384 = 0.2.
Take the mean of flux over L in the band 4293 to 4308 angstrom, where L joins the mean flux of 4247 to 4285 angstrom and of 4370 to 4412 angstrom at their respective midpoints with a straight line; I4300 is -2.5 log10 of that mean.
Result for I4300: 0.09 mag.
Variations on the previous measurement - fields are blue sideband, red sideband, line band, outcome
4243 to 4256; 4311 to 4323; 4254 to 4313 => 0.02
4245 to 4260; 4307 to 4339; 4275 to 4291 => -0.02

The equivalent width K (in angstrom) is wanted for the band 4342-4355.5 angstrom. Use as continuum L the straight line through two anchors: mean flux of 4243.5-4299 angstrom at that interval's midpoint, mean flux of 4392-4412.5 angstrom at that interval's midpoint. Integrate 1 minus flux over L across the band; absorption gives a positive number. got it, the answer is 1.5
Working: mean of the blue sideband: 24.7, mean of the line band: 22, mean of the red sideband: 24.7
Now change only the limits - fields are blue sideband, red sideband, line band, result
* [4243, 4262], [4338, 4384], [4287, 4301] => 0.7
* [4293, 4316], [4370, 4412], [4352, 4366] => -0.3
